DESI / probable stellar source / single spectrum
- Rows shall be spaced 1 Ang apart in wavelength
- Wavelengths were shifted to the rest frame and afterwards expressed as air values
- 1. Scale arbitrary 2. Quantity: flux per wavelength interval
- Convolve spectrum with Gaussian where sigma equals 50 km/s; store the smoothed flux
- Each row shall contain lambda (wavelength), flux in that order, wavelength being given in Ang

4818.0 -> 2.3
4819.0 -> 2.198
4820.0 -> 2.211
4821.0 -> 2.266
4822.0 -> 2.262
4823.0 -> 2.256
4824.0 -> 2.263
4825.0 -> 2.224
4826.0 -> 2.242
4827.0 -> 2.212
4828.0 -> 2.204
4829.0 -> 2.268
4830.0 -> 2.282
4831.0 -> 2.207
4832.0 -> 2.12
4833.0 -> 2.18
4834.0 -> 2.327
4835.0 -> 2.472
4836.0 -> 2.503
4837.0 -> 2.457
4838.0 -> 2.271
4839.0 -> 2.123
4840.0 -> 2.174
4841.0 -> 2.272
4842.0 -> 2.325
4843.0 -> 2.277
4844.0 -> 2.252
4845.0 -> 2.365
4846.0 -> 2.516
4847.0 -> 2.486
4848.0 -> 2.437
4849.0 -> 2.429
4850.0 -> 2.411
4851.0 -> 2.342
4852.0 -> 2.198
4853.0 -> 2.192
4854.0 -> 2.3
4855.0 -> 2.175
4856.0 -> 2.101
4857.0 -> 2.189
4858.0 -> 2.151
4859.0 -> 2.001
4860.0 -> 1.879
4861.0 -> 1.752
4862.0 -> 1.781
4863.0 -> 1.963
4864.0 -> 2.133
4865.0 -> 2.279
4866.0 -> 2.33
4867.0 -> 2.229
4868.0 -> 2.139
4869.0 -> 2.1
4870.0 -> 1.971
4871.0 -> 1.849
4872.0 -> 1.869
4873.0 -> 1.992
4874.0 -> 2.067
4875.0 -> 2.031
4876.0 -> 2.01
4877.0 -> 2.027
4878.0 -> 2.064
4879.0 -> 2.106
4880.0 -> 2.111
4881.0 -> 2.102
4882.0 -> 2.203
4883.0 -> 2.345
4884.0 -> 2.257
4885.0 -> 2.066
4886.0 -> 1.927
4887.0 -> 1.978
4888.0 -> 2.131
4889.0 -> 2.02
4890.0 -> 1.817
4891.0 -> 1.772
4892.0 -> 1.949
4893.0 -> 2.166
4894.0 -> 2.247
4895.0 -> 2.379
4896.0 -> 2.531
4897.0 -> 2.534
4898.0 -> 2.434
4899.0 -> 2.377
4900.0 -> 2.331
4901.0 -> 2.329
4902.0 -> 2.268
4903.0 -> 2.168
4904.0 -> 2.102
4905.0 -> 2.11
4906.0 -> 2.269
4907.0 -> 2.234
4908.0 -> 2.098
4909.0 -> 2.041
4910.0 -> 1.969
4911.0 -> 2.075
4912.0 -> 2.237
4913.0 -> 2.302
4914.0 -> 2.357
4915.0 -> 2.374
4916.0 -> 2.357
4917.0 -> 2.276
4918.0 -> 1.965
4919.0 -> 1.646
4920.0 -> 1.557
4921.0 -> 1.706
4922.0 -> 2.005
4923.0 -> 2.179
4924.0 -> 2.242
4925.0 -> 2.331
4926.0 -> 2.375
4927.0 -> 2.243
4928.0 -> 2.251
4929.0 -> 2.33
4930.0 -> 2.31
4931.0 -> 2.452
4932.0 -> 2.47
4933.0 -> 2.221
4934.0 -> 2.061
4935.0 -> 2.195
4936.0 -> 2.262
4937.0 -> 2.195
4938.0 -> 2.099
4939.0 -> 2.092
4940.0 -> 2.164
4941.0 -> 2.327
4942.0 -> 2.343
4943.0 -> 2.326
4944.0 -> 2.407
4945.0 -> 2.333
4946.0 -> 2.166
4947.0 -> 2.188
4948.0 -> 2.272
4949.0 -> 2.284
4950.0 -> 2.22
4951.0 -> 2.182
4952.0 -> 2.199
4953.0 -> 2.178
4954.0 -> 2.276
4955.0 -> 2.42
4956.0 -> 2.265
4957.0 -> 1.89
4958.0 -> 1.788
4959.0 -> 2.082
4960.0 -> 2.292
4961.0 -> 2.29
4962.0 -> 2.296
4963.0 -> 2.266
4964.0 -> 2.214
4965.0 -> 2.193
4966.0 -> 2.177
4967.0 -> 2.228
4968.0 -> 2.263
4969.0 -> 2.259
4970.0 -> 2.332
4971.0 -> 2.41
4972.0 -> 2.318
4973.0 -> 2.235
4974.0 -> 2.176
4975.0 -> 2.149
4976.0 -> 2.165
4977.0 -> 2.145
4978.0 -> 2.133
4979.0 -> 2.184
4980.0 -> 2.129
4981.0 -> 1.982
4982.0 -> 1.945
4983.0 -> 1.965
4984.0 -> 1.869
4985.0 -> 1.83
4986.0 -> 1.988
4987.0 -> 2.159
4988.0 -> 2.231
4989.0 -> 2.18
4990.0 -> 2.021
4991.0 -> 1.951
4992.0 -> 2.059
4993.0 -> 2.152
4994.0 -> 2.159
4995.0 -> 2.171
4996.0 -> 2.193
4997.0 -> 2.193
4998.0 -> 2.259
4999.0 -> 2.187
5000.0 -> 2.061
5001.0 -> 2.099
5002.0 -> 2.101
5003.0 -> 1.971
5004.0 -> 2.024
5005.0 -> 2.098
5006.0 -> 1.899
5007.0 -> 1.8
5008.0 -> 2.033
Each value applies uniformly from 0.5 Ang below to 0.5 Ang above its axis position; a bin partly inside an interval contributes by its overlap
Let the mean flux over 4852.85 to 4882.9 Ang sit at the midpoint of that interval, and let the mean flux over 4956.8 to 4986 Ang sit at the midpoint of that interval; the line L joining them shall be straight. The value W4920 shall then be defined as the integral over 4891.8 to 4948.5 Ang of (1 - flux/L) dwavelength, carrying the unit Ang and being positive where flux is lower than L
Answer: -2.9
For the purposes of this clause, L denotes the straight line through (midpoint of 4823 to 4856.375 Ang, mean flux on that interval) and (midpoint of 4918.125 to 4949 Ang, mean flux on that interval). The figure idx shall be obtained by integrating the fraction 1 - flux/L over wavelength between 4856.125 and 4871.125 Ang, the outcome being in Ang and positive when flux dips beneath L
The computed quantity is 1.4 Ang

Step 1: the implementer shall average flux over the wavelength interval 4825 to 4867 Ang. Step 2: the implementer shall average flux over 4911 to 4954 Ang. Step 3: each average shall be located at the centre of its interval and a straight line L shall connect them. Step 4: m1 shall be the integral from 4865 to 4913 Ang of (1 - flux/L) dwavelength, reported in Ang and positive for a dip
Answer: 1.8 Ang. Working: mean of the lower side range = 2.23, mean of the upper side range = 2.21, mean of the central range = 2.14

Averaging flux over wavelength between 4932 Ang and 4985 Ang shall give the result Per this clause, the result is 2.19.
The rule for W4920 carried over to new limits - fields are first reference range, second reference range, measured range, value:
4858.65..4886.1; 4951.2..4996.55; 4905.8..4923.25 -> 0.1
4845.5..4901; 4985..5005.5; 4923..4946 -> -1.5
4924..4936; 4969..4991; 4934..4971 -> -0.1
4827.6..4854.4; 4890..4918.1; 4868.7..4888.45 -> 1.7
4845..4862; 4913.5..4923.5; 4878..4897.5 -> -0.1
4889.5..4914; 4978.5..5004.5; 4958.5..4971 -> -0.8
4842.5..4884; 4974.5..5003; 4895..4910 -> -0.9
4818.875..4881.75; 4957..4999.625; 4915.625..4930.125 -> 0.4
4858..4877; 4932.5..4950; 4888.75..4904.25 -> -0.8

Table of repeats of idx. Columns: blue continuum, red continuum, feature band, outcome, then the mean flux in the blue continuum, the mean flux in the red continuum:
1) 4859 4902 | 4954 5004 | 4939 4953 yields -0.80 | 2.11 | 2.14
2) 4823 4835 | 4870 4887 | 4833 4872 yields -0.97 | 2.24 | 2.06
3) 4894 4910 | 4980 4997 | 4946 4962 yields -0.35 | 2.27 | 2.06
